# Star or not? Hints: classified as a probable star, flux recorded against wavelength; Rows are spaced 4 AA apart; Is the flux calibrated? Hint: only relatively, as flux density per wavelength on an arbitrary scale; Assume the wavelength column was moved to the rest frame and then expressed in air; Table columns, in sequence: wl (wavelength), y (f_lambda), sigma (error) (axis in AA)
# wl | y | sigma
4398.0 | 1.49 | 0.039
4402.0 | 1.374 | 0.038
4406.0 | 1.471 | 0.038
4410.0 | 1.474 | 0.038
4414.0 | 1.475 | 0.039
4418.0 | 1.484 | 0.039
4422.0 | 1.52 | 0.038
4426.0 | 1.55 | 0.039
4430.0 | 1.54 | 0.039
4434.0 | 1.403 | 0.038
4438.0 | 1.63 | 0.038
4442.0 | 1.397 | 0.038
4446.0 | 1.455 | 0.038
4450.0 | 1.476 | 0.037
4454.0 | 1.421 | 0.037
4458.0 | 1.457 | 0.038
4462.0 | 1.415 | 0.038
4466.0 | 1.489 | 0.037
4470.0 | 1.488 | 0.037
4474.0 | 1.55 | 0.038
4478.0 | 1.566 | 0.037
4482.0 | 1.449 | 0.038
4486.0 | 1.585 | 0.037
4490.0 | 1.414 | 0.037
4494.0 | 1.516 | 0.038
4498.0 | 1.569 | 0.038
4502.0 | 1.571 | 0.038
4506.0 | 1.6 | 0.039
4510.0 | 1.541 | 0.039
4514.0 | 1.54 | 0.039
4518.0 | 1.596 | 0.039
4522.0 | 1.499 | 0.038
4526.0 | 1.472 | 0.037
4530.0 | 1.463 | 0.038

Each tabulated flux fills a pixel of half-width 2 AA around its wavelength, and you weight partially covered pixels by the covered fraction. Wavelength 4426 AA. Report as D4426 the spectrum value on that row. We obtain 1.55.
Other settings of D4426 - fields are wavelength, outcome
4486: 1.585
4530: 1.463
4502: 1.571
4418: 1.484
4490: 1.414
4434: 1.403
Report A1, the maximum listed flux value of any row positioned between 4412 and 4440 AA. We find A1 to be 1.63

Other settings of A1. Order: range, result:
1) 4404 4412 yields 1.474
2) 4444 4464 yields 1.476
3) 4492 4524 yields 1.6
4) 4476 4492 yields 1.585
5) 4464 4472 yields 1.489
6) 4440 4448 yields 1.455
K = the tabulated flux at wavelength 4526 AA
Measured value 1.472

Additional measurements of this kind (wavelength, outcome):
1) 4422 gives 1.52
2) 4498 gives 1.569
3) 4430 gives 1.54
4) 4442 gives 1.397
